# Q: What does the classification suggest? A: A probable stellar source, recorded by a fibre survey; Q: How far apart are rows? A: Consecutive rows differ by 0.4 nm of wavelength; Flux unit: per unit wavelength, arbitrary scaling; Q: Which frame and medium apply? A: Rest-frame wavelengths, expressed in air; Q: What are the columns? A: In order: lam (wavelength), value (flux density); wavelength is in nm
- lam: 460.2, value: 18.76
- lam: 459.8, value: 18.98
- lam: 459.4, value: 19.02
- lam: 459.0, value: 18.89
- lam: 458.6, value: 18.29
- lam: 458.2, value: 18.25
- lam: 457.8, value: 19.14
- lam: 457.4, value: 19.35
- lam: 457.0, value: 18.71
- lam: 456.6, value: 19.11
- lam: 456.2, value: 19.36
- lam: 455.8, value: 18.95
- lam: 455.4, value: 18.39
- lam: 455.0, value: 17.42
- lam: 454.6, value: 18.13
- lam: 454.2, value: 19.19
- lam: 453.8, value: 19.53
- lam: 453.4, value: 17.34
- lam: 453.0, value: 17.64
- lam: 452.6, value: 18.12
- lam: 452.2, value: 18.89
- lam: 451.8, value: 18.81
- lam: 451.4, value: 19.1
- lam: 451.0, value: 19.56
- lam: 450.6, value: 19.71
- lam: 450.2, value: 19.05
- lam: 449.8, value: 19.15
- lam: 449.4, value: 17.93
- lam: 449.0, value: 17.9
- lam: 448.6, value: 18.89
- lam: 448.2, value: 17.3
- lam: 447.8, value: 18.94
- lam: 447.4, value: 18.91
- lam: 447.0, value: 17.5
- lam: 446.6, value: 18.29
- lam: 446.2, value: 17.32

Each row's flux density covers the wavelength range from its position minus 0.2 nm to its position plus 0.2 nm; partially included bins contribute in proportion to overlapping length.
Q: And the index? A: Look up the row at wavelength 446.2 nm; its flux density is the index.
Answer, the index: 17.32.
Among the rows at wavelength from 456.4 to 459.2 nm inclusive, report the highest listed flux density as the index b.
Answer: 19.35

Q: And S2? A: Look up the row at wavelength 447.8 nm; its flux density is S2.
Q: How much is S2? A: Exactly 18.94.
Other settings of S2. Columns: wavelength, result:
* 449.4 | 17.93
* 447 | 17.5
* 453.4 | 17.34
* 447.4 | 18.91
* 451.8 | 18.81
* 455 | 17.42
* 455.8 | 18.95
